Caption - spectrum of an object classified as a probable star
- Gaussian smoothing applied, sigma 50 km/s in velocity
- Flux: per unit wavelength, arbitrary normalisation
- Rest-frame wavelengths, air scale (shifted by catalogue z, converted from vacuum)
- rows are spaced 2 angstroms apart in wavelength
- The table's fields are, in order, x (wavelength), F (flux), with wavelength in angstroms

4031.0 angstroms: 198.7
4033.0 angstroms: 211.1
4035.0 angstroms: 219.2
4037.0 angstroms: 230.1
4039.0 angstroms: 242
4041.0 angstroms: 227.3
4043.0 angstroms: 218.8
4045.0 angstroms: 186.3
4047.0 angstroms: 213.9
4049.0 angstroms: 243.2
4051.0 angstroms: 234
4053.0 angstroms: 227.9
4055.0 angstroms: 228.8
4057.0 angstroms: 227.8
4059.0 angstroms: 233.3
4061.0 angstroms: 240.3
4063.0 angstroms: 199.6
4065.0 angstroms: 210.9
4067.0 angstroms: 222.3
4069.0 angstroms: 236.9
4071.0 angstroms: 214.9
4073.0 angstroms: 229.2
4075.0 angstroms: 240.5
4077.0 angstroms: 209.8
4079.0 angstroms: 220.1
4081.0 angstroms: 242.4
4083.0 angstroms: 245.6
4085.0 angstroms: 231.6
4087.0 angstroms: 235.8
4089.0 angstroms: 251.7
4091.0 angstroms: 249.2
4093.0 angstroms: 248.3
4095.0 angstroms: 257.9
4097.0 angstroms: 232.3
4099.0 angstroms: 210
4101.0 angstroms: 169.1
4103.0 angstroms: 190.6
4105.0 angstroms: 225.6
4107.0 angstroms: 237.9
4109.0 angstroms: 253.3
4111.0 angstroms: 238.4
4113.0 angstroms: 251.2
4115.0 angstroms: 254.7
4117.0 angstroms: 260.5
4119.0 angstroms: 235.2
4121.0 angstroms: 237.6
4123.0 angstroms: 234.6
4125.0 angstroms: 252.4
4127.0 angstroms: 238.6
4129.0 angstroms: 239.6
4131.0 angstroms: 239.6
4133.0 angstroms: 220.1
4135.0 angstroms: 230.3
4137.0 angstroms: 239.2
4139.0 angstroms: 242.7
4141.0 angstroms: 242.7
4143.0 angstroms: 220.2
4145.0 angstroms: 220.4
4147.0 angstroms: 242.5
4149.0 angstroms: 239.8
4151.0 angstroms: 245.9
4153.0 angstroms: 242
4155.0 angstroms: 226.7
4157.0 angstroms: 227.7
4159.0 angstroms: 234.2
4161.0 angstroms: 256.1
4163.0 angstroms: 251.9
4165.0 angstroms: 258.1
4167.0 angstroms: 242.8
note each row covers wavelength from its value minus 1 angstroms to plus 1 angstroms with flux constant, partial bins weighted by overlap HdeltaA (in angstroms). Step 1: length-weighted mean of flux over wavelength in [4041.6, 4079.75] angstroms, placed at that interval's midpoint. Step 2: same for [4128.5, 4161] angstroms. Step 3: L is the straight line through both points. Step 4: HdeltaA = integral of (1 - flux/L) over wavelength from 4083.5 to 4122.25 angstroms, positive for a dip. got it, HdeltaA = -1.1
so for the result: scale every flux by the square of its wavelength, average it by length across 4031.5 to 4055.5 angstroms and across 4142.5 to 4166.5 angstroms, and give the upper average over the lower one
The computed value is 1.13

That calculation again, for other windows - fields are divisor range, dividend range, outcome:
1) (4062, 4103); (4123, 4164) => 1.08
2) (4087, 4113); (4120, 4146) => 1.03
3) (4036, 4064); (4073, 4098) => 1.08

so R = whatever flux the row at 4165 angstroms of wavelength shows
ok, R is 258.1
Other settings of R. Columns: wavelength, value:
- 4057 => 227.8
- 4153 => 242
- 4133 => 220.1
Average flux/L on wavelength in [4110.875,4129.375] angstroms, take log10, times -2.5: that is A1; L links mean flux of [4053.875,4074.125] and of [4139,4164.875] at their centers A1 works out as -0.052 mag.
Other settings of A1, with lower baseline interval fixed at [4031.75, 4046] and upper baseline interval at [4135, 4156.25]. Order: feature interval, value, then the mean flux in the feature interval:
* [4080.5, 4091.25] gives -0.074 mag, 242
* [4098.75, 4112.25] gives 0.051 mag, 219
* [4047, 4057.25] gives -0.047 mag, 231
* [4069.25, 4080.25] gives 0.001 mag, 224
